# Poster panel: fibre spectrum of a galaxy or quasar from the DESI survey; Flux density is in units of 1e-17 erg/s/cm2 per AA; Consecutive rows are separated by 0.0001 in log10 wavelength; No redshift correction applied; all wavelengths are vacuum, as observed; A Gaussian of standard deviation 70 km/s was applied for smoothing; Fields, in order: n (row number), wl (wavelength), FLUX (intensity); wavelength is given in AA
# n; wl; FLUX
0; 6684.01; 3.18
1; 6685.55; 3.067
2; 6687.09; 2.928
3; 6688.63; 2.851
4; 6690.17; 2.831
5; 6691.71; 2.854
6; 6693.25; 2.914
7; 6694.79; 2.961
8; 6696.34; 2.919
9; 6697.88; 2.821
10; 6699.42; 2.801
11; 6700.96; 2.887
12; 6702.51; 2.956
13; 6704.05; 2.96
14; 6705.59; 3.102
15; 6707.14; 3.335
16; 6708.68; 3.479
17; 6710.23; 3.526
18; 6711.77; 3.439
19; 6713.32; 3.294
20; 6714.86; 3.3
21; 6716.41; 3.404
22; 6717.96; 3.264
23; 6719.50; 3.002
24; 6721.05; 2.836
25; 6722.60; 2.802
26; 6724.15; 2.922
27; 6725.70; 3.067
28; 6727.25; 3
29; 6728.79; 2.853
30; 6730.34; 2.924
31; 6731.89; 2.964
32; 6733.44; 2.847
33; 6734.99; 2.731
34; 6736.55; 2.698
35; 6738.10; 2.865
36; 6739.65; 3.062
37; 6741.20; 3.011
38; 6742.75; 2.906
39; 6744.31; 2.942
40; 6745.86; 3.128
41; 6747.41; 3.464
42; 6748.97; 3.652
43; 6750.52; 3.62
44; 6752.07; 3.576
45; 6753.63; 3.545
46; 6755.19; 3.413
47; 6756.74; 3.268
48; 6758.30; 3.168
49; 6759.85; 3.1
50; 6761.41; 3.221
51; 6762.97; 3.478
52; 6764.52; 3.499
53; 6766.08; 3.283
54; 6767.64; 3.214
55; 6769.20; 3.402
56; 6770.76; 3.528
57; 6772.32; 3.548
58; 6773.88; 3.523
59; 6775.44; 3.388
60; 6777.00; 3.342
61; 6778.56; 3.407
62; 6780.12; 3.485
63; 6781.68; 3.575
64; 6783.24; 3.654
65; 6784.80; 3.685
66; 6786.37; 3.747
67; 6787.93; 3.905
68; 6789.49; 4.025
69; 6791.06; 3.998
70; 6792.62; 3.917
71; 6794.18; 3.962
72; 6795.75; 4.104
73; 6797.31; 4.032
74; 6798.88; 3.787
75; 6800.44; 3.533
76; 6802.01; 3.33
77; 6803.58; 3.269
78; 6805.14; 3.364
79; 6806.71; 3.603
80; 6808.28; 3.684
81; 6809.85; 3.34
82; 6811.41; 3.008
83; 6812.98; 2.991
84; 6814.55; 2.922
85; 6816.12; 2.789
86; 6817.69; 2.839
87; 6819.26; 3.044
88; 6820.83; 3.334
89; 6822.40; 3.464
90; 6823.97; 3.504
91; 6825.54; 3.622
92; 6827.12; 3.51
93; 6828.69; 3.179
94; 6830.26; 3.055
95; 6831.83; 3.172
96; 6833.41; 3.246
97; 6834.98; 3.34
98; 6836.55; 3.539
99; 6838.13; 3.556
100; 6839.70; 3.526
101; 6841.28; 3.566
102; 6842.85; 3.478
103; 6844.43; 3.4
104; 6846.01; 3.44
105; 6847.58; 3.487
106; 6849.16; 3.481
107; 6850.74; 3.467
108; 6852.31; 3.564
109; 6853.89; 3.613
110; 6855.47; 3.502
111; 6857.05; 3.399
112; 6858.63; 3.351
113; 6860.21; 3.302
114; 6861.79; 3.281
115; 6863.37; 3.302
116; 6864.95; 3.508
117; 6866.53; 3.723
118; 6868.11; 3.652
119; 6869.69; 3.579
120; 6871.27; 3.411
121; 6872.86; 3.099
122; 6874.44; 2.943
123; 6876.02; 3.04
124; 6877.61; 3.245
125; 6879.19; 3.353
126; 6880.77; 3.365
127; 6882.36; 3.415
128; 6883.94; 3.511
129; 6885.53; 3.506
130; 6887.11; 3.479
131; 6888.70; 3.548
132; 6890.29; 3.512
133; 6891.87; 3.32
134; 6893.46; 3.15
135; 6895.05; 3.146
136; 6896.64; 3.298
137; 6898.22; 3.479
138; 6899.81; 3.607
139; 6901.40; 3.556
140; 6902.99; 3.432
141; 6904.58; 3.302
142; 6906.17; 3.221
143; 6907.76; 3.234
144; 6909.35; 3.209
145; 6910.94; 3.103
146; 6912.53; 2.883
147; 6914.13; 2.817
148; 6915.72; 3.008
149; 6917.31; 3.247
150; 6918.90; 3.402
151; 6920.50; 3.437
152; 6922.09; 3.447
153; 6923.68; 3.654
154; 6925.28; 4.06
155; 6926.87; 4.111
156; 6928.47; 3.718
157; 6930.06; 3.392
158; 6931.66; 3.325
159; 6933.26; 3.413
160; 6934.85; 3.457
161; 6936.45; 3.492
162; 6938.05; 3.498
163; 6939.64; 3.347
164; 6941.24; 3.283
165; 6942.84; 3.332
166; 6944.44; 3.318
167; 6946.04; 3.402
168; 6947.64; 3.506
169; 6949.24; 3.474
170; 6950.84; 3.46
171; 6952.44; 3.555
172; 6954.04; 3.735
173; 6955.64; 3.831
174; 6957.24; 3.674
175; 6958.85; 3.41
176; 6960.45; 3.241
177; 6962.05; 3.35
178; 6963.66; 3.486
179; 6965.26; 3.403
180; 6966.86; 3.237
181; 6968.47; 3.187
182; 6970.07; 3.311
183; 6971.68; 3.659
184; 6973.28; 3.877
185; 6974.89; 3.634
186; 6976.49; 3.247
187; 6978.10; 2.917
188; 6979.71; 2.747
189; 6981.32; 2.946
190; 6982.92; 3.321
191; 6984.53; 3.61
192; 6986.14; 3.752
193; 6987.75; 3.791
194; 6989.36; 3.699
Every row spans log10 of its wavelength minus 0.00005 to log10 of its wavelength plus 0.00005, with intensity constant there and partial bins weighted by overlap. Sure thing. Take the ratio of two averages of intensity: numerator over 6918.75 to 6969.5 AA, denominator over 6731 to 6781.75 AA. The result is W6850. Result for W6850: 1.07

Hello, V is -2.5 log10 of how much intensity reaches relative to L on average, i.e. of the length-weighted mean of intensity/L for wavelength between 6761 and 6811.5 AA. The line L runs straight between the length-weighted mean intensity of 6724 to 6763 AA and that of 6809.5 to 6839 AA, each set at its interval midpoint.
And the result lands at -0.13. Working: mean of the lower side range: 3.13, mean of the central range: 3.58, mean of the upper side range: 3.23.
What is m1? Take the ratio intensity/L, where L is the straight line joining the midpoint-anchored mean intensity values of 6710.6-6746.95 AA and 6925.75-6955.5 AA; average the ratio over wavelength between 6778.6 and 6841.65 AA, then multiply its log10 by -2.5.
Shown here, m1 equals -0.09 mag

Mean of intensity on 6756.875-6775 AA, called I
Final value 3.36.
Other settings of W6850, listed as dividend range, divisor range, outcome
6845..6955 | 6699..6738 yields 1.11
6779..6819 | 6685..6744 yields 1.17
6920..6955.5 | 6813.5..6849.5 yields 1.06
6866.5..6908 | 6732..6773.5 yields 1.04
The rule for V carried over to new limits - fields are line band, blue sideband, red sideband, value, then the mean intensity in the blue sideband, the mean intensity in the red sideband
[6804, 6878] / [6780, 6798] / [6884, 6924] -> 0.08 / 3.85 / 3.32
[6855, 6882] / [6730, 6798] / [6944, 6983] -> 0.02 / 3.41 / 3.4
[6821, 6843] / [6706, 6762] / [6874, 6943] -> -0.04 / 3.16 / 3.37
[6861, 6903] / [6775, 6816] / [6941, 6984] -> 0.03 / 3.57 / 3.39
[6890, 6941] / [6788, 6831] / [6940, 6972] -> 0.02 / 3.46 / 3.44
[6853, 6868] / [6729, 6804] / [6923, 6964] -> 0.00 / 3.41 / 3.52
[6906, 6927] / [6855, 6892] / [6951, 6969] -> 0.03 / 3.39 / 3.47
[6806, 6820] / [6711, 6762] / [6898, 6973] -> 0.04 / 3.13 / 3.42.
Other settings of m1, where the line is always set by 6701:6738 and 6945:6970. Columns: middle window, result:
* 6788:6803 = -0.20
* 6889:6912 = 0.01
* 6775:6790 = -0.14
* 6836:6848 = -0.07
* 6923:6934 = -0.08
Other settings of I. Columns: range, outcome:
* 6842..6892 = 3.42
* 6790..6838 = 3.42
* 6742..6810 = 3.52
